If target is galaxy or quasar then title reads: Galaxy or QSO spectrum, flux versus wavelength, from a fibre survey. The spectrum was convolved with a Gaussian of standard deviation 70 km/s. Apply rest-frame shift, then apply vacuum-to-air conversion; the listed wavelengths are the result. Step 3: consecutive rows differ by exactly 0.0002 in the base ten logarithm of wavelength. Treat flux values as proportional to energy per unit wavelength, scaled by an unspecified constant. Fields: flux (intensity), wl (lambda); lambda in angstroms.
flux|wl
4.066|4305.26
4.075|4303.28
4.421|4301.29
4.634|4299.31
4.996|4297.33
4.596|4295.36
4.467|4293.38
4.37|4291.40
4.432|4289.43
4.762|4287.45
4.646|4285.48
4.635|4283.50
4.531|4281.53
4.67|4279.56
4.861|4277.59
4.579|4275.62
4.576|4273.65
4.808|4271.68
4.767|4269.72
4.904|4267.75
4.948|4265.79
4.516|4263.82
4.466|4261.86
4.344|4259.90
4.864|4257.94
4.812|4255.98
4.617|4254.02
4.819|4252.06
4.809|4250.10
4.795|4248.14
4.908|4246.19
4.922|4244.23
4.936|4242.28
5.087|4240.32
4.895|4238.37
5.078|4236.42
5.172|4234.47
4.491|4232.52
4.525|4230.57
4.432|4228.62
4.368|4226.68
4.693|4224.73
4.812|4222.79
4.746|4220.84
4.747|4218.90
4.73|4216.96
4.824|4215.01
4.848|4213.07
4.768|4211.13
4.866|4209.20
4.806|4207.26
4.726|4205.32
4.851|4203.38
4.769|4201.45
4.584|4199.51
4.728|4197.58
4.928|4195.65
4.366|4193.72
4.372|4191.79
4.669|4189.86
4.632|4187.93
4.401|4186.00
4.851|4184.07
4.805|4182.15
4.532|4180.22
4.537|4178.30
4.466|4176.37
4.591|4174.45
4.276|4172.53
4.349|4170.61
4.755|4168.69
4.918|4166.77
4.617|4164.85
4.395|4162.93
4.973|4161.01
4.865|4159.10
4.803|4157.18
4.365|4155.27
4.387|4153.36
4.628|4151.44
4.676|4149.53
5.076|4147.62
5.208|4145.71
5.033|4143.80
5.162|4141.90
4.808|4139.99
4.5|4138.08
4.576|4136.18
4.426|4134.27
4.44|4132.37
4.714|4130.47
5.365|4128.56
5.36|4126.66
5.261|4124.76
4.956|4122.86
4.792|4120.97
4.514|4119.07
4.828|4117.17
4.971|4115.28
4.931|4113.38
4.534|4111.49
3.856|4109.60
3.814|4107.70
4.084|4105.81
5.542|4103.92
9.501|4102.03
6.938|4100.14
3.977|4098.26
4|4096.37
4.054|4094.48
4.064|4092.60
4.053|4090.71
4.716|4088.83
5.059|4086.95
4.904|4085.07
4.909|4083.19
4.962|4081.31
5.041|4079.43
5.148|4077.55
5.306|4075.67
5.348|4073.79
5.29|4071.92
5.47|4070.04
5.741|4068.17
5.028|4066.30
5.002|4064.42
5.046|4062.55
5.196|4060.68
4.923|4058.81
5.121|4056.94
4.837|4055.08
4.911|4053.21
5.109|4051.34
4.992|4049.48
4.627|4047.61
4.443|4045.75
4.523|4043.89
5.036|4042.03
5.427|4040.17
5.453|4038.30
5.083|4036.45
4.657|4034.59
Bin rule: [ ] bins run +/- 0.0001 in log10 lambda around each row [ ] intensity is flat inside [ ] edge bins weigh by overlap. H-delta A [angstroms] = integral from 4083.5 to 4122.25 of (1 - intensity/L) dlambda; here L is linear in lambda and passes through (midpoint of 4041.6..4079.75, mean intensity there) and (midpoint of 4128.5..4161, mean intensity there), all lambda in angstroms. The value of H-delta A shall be 0.37 angstroms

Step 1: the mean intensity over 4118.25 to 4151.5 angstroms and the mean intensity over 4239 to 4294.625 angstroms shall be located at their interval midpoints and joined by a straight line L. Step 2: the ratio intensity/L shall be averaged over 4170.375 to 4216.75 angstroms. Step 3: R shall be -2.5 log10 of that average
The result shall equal 0.03 mag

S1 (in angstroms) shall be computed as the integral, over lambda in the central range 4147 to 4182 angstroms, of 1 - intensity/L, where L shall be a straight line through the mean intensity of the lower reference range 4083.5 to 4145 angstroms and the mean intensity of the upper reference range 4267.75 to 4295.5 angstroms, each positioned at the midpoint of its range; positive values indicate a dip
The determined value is 1.28 angstroms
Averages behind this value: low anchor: 4.87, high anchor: 4.63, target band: 4.62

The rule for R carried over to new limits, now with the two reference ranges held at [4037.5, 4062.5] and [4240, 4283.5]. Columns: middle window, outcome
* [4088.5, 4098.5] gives 0.19 mag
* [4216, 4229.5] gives 0.03 mag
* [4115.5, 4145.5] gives 0.00 mag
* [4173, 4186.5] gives 0.05 mag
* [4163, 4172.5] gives 0.06 mag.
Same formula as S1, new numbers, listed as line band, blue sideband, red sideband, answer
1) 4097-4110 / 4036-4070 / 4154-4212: -1.4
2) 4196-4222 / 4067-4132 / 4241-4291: 0.2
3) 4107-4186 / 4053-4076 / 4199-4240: 4.0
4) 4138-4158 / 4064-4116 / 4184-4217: 0.2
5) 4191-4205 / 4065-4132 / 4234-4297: 0.5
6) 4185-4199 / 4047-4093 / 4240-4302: 0.7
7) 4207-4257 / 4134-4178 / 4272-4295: -1.7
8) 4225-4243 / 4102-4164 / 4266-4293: -0.2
